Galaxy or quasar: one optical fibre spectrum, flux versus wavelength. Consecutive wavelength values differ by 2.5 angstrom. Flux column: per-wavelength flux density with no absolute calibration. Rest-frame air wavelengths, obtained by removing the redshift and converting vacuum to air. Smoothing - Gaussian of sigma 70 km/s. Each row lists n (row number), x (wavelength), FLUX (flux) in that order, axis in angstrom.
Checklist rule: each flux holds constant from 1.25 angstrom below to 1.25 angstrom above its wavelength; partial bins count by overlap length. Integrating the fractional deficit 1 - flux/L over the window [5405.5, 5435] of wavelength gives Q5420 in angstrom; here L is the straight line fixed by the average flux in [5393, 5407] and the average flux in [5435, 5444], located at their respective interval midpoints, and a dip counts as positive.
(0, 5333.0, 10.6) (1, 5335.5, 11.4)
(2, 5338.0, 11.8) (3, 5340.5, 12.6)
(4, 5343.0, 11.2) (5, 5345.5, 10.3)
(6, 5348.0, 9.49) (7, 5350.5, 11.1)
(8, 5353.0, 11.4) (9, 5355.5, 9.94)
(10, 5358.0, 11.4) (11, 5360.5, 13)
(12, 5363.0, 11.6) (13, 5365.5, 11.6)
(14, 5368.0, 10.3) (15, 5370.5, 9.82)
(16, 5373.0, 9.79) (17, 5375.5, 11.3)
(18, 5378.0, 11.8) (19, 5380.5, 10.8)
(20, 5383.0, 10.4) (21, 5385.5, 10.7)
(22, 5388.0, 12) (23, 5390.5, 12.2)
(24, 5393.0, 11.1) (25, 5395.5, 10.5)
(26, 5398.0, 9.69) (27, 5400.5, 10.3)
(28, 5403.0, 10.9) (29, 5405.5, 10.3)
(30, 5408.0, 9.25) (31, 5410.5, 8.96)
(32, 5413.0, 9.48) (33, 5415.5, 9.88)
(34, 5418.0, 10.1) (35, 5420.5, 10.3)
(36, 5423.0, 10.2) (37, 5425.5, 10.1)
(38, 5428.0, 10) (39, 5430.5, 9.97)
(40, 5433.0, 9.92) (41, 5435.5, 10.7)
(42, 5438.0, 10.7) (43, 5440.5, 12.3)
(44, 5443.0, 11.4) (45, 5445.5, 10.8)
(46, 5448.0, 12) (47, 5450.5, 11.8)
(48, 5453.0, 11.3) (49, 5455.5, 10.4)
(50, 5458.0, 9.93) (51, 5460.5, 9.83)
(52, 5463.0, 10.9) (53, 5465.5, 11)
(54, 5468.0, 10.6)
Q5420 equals 2.7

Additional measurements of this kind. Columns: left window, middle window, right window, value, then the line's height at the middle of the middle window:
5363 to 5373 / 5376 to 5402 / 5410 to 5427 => -1.6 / 10.3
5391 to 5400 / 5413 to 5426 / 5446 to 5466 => 0.8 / 10.7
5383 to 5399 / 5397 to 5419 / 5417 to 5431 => 1.4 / 10.5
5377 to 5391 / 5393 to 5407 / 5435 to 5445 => 1.1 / 11.3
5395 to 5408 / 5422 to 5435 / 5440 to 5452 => 1.2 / 11.1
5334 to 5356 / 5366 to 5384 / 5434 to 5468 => 0.6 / 11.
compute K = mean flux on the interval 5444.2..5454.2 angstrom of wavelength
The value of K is 11.5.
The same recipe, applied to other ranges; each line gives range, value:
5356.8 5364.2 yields 12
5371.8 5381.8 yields 10.9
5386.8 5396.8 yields 11.4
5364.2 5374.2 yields 10.4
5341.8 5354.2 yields 10.7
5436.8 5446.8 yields 11.3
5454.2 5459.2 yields 10.2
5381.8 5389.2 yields 11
